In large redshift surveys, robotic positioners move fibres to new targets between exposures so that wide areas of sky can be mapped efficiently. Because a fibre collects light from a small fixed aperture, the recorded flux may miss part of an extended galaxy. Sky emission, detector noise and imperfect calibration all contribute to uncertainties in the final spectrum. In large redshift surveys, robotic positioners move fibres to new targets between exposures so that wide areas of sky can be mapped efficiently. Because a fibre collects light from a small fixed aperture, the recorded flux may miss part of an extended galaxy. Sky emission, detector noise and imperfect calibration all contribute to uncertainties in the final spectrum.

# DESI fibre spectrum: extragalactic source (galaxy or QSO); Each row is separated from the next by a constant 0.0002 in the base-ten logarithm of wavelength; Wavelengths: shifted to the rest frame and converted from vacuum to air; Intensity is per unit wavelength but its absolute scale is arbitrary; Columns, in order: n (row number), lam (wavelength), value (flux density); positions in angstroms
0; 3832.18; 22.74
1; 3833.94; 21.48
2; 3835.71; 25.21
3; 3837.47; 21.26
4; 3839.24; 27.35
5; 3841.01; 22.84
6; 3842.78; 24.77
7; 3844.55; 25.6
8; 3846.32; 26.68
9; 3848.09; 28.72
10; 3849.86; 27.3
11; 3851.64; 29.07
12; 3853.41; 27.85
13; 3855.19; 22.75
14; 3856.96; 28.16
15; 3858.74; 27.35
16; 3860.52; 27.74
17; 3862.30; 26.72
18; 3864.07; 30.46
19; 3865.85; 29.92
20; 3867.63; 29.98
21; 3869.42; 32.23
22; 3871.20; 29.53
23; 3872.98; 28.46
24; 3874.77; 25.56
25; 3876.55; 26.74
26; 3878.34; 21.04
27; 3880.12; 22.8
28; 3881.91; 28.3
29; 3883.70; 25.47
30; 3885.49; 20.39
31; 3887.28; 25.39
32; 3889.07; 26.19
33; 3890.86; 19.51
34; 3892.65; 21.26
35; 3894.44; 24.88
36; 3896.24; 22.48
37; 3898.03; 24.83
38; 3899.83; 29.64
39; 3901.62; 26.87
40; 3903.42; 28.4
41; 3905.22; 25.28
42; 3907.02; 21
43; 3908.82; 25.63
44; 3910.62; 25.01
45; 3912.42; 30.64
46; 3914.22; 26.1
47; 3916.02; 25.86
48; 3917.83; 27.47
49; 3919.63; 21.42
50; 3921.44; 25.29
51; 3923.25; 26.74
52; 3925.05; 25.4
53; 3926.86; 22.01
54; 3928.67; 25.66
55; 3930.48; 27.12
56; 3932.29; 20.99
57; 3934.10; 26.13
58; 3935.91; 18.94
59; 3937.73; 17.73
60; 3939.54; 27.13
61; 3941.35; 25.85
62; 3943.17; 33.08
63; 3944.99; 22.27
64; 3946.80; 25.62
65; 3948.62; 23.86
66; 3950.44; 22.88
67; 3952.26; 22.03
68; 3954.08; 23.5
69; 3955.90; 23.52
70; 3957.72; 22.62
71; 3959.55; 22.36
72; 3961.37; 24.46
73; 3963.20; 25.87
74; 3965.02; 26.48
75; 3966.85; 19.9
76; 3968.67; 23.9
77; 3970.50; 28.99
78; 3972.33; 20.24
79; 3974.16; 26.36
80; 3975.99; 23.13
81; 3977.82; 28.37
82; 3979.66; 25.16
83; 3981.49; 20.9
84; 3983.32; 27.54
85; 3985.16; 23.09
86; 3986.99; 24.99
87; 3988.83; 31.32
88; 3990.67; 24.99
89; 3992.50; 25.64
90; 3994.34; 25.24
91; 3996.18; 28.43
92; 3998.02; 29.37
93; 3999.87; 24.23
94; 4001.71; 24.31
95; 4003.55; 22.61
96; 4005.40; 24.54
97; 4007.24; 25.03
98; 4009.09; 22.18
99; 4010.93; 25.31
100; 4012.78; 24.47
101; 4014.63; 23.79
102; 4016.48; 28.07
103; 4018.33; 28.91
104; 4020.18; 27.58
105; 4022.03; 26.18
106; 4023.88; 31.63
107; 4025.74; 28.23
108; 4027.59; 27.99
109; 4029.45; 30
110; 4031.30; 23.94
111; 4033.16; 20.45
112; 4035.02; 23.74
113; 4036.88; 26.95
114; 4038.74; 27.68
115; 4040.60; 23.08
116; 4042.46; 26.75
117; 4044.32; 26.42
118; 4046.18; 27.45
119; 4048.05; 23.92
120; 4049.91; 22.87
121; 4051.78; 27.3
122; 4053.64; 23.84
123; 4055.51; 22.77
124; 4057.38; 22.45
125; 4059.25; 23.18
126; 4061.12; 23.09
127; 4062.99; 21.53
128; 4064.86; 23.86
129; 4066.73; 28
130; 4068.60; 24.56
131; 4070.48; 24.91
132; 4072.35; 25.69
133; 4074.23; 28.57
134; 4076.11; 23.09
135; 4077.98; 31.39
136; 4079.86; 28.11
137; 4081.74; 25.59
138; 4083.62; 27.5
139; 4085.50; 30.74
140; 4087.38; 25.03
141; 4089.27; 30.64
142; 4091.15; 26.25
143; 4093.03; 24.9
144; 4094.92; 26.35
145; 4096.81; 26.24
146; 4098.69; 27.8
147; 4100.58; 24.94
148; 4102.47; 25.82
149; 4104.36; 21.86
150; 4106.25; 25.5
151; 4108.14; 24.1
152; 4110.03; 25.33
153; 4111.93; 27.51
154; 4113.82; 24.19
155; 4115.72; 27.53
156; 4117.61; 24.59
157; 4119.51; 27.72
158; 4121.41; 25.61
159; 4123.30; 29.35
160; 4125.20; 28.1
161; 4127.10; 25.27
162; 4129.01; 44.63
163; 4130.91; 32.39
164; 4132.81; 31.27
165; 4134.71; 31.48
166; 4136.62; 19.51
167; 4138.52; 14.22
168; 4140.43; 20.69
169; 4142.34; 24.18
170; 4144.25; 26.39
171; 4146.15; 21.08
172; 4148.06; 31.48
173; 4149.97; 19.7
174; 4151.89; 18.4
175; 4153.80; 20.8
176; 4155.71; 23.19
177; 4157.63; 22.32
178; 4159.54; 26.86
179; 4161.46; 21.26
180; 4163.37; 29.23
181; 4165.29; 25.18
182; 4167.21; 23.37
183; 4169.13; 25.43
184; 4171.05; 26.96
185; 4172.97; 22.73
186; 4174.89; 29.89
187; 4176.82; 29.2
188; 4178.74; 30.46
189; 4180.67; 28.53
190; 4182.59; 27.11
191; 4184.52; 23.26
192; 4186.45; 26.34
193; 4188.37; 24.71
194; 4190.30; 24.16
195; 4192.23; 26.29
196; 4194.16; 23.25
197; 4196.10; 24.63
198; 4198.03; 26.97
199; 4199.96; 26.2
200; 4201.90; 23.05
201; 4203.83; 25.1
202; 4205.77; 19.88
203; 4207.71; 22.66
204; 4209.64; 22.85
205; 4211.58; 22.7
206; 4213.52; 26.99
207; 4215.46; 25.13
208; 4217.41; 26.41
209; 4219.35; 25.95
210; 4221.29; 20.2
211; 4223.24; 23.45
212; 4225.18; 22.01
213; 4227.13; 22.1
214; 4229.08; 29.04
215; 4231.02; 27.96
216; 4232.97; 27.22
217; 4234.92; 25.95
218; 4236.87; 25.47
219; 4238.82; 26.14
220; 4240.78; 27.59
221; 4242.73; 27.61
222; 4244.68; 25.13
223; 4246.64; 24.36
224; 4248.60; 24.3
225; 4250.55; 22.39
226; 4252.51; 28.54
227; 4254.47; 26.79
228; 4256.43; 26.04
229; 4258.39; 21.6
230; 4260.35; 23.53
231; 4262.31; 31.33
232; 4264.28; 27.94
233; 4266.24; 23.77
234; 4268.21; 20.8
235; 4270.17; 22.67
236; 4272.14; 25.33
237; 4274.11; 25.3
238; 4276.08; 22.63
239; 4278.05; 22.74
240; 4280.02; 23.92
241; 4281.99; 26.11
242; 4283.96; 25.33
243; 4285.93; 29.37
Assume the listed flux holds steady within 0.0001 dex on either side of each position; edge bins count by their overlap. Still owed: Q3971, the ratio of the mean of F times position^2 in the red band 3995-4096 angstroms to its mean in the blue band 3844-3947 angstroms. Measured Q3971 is 1.1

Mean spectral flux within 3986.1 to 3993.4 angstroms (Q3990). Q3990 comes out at 26.8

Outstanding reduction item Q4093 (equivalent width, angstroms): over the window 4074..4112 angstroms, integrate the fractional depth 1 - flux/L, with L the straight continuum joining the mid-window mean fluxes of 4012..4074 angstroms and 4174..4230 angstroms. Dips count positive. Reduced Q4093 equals -1.62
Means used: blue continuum 25.5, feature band 26.5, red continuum 25.1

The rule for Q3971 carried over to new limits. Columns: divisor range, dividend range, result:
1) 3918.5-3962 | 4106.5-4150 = 1.21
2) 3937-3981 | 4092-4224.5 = 1.15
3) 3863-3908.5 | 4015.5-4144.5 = 1.12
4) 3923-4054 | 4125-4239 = 1.10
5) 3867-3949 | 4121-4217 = 1.14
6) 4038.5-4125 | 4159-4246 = 1.04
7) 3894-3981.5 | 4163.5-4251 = 1.17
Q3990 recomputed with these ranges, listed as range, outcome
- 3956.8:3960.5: 22.5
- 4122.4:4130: 31.8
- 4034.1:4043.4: 25.6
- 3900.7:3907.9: 25.4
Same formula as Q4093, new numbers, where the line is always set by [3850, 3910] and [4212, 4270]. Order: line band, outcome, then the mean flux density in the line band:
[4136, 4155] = 2.8 angstroms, 21.7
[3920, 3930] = 0.4 angstroms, 24.9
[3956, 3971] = 1.0 angstroms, 24.2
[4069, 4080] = -0.5 angstroms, 26.8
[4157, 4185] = -0.8 angstroms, 26.2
